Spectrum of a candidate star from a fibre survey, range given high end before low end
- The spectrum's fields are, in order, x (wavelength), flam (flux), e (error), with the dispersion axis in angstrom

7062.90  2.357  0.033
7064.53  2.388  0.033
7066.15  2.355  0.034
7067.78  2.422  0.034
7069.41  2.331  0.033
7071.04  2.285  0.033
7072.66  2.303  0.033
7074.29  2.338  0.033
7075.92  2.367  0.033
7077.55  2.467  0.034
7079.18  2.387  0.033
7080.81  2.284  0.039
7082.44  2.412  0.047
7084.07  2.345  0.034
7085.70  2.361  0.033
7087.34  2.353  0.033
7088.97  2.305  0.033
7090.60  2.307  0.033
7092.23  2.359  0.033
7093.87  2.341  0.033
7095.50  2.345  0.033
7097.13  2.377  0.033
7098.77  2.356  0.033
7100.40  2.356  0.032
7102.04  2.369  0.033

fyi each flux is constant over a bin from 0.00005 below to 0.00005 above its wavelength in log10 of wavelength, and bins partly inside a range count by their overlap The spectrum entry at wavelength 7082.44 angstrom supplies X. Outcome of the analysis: 2.412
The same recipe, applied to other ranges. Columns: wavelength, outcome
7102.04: 2.369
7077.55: 2.467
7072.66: 2.303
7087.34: 2.353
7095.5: 2.345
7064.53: 2.388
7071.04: 2.285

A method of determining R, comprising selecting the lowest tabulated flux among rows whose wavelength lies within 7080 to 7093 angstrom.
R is 2.284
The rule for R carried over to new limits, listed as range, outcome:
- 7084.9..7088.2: 2.353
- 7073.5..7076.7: 2.338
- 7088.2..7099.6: 2.305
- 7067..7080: 2.285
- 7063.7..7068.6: 2.355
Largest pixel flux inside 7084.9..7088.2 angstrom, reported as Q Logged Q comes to 2.361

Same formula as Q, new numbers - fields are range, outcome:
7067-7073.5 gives 2.422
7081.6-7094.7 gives 2.412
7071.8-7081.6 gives 2.467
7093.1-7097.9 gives 2.377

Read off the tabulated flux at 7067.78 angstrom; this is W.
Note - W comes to 2.422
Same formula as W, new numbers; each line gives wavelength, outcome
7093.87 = 2.341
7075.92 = 2.367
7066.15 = 2.355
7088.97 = 2.305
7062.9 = 2.357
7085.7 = 2.361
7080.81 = 2.284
